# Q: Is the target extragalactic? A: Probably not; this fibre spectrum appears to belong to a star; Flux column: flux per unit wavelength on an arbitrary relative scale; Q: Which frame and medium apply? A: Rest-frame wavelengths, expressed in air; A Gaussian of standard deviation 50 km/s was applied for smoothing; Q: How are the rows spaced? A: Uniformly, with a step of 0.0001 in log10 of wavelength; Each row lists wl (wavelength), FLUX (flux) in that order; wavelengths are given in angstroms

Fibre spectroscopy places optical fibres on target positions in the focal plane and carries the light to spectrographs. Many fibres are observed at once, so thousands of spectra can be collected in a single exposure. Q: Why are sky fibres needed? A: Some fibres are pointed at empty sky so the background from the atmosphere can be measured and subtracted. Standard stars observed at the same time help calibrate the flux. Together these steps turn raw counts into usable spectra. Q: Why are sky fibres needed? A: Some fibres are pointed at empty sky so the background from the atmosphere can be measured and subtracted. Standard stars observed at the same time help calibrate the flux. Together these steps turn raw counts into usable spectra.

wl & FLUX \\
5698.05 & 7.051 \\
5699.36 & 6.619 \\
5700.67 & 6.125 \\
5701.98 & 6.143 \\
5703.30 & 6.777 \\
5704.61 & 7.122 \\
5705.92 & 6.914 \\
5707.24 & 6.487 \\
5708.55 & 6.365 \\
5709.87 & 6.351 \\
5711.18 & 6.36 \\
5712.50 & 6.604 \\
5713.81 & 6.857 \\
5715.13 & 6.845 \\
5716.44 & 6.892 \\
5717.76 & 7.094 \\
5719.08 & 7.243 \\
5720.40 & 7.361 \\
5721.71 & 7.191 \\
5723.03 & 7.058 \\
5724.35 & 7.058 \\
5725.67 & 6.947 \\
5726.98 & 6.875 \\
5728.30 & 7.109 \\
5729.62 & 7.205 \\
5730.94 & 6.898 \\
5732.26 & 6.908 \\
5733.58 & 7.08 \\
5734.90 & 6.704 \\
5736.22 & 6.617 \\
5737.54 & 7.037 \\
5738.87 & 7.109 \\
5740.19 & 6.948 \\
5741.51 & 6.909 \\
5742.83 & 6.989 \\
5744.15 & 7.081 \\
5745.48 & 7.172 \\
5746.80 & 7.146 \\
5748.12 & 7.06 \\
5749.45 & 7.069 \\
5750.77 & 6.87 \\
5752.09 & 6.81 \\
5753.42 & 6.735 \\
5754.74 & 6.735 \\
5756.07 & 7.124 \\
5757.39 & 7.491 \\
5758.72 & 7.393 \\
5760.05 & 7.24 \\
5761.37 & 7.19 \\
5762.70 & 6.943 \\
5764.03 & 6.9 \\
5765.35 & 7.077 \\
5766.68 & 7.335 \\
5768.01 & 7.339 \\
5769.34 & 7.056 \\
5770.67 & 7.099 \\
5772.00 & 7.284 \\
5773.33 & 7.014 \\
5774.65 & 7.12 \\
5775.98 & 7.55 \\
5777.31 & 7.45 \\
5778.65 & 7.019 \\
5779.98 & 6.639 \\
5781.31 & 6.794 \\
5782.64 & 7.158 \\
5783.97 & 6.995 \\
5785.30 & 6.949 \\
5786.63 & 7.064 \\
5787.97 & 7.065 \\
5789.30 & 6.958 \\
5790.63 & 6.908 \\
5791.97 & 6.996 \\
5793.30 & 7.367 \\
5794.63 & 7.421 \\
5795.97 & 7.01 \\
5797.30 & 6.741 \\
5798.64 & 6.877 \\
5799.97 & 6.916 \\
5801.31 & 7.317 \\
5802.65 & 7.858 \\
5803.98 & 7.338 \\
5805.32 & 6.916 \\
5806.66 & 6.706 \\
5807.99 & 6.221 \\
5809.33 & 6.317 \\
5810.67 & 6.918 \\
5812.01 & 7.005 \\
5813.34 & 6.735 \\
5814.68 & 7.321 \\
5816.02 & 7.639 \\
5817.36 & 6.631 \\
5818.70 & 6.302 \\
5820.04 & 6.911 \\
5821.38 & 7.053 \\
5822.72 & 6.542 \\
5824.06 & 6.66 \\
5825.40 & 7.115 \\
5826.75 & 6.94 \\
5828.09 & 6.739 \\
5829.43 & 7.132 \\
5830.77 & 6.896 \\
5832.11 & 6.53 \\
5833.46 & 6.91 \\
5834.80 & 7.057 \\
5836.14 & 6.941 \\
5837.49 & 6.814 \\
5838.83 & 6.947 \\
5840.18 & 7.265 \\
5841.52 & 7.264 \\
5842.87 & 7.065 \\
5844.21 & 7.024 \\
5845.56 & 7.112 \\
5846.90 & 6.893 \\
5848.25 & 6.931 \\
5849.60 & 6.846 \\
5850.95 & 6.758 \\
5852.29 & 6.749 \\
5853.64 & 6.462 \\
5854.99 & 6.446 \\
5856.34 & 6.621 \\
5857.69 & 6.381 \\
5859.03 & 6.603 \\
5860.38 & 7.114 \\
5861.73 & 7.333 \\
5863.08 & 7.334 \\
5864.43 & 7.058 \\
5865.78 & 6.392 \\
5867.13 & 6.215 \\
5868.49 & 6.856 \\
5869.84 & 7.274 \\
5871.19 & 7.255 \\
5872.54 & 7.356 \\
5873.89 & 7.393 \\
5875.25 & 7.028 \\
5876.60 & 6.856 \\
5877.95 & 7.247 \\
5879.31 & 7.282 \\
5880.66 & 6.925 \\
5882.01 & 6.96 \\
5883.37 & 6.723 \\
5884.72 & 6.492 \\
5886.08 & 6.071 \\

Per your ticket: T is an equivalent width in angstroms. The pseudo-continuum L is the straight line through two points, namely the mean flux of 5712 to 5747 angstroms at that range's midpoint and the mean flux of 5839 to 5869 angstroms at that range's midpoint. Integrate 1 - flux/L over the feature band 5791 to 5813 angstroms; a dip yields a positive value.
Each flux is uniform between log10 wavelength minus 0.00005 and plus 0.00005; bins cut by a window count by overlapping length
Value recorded -0.2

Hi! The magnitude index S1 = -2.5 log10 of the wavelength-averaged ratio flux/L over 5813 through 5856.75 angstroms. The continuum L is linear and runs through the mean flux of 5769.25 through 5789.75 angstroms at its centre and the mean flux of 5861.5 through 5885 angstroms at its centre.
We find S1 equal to 0.023 mag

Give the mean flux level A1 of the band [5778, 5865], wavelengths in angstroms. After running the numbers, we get 6.93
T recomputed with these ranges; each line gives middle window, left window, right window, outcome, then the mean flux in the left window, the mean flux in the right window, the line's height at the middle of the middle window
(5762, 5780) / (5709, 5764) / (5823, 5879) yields -0.5 angstroms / 6.98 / 6.92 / 6.96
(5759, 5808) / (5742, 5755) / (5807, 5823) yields -1.4 angstroms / 6.98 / 6.81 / 6.89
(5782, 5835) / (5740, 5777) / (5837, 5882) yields 0.5 angstroms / 7.1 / 6.94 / 7.02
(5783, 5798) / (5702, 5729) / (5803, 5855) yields -0.4 angstroms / 6.86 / 6.88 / 6.88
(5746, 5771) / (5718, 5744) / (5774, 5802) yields -0.2 angstroms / 7.02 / 7.06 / 7.04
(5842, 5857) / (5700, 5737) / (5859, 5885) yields 0.3 angstroms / 6.83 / 7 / 6.98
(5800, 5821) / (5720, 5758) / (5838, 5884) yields 0.1 angstroms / 7.01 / 6.94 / 6.97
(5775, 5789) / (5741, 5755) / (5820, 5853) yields -0.2 angstroms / 6.97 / 6.92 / 6.95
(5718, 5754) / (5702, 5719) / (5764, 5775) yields -0.5 angstroms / 6.72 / 7.15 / 6.91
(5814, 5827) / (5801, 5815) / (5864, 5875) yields 0.1 angstroms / 6.95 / 6.97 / 6.96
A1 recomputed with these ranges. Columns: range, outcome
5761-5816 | 7.05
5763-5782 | 7.12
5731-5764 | 7.01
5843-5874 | 6.88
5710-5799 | 7.03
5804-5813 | 6.73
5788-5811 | 6.99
